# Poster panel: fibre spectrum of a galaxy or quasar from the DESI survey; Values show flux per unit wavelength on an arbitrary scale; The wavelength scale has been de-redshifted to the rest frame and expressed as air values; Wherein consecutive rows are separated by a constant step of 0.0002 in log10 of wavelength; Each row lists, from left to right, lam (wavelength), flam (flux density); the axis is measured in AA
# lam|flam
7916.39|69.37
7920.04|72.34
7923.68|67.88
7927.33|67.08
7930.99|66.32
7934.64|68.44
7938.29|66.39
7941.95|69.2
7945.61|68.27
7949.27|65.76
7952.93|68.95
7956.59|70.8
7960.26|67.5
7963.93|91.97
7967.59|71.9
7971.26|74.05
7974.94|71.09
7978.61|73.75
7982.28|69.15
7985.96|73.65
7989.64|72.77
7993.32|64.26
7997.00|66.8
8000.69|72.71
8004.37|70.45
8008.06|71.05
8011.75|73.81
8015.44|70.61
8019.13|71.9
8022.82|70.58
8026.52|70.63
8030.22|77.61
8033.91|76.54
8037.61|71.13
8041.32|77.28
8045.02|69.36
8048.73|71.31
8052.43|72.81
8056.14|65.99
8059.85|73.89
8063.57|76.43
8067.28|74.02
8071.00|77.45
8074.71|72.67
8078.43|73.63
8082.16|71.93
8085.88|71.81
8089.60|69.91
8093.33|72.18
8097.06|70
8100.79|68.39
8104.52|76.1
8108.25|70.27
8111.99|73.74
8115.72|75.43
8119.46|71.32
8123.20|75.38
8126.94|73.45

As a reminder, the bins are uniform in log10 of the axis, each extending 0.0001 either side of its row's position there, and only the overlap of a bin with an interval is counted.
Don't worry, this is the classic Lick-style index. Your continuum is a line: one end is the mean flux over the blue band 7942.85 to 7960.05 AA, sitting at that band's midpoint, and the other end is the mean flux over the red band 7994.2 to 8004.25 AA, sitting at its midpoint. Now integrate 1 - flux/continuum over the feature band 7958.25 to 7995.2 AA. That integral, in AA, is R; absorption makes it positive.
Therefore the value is -2.2 AA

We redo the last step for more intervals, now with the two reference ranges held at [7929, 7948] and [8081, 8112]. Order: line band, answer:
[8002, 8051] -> -1.9 AA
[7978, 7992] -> -0.6 AA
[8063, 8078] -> -0.9 AA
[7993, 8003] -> 0.1 AA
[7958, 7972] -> -1.7 AA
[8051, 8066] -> -0.4 AA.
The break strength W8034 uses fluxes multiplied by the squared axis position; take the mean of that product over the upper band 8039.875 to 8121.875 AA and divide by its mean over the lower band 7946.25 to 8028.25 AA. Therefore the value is 1.0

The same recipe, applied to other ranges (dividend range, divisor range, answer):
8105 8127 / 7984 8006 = 1.08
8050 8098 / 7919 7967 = 1.07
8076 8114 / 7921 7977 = 1.06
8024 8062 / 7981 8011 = 1.05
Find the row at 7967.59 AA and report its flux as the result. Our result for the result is 71.9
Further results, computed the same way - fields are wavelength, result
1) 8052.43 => 72.81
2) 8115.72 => 75.43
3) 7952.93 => 68.95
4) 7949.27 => 65.76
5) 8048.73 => 71.31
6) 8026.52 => 70.63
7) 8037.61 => 71.13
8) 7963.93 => 91.97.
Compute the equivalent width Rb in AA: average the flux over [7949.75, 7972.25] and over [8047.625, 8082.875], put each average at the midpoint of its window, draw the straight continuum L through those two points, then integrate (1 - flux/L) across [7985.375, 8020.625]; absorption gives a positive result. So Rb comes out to 1.3 AA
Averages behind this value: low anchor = 73.7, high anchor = 73.1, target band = 70.7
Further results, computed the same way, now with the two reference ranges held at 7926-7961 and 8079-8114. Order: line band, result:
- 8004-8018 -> -0.4 AA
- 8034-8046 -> -0.5 AA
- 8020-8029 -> -0.2 AA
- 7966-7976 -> -0.6 AA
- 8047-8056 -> 0.0 AA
